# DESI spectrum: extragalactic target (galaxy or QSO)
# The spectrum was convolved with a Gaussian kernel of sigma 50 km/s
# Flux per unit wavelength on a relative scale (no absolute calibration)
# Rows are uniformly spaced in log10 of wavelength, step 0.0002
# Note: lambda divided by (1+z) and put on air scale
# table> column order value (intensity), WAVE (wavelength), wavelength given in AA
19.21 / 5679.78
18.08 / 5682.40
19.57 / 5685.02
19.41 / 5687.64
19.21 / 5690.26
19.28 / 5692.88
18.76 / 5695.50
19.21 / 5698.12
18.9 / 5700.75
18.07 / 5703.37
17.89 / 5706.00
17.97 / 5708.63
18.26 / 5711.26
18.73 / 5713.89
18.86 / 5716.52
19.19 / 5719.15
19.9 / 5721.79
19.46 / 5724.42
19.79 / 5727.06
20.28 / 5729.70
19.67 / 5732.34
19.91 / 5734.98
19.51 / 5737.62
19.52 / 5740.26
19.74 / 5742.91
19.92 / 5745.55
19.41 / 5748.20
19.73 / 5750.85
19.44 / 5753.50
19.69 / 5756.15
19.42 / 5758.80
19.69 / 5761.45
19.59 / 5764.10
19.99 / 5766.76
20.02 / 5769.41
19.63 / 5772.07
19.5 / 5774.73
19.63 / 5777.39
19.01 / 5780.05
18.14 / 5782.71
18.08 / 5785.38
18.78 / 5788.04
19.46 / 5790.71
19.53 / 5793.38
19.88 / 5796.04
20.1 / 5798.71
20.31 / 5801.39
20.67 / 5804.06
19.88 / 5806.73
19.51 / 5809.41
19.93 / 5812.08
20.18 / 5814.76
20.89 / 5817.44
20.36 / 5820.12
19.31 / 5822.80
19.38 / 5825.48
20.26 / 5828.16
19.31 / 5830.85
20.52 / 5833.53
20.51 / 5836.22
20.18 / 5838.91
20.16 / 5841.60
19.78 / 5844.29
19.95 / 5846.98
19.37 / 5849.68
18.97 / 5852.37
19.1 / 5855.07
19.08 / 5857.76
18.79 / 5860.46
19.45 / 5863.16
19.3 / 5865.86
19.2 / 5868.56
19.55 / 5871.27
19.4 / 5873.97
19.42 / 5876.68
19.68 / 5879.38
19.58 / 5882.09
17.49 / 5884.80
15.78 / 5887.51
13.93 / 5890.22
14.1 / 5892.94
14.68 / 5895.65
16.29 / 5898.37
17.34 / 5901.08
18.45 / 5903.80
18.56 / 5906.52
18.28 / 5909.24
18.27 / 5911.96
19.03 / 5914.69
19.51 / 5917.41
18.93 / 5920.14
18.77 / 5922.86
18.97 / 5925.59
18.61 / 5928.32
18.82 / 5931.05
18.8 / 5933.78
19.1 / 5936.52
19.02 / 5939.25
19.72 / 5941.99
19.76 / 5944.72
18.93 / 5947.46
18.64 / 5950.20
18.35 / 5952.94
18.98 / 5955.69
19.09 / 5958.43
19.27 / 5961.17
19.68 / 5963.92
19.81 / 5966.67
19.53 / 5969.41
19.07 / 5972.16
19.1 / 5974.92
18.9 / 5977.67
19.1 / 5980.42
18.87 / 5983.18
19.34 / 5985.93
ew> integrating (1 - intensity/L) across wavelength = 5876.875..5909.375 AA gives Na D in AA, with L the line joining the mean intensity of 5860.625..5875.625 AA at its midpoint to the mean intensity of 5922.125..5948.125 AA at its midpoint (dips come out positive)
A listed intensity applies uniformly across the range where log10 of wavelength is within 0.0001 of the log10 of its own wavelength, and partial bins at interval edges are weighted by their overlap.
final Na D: 3.7 AA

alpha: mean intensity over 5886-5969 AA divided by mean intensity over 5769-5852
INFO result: 0.93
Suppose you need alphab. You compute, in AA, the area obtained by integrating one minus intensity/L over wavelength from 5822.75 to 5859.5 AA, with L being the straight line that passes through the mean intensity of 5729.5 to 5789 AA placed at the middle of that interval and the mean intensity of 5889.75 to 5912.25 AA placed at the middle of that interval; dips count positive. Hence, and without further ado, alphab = -3.8 AA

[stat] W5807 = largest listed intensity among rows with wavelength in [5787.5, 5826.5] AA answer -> 20.89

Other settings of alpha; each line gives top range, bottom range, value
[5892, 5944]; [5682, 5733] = 0.96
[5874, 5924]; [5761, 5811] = 0.91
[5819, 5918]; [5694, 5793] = 0.97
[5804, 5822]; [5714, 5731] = 1.03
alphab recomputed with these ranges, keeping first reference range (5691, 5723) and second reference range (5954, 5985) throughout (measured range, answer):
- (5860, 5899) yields 2.6 AA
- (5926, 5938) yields 0.2 AA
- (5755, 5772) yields -0.8 AA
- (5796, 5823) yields -1.7 AA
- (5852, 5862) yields 0.0 AA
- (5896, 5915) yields 1.3 AA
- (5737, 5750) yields -0.6 AA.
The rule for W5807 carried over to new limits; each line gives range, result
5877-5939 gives 19.68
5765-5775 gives 20.02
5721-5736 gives 20.28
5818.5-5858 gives 20.52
